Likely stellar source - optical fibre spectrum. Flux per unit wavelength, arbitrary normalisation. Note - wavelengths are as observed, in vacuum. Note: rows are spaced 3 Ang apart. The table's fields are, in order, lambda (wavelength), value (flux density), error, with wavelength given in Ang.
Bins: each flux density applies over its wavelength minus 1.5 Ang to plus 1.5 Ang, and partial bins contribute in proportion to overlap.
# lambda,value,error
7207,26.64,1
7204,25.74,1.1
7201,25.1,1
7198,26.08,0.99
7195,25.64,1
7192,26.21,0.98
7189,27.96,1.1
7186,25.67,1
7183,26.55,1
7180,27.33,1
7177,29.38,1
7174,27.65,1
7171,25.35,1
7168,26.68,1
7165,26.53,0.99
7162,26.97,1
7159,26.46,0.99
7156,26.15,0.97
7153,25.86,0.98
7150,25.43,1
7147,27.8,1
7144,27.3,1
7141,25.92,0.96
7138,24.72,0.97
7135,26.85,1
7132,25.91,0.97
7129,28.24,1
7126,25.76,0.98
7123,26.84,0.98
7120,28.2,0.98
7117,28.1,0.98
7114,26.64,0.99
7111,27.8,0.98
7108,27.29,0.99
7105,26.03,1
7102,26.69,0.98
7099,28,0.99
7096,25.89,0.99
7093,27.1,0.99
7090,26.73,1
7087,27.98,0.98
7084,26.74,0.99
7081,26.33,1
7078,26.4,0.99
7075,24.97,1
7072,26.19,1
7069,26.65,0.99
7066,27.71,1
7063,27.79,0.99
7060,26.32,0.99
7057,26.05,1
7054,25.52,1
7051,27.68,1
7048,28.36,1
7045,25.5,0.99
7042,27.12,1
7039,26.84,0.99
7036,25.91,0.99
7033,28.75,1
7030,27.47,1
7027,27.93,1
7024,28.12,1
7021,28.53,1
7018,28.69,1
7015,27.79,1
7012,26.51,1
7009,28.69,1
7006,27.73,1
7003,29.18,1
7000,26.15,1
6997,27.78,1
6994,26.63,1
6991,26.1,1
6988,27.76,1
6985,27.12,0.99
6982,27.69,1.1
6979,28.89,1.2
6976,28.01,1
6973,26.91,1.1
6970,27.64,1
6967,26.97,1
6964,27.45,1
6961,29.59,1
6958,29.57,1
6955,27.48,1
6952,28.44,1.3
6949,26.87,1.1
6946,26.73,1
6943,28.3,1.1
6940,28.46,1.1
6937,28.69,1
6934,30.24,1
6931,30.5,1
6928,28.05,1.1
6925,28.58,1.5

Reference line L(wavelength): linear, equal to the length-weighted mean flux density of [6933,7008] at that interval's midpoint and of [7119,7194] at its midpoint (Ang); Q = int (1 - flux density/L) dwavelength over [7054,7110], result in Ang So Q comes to 0.9 Ang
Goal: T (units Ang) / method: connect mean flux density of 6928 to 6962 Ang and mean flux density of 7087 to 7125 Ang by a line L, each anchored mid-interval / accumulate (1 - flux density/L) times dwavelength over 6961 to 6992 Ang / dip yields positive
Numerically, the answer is 0.79 Ang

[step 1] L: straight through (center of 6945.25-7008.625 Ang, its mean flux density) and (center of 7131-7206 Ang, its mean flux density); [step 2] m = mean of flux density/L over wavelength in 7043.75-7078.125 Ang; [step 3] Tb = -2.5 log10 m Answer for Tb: 0.022 mag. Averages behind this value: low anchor 27.7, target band 26.6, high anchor 26.5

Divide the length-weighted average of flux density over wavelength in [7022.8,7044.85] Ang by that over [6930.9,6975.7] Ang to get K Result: 1.0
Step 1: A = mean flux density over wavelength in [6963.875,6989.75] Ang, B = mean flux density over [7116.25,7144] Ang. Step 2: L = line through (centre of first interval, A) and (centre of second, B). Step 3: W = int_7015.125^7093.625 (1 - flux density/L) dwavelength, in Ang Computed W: 0.3 Ang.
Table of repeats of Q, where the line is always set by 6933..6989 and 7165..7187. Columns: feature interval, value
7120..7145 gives 0.58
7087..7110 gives 0.35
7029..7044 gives 0.27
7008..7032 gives -0.21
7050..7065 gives 0.47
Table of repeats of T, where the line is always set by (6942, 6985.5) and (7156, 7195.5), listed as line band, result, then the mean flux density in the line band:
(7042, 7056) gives 0.3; 26.8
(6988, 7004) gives 0.3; 27.2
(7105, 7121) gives -0.2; 27.4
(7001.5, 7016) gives -0.2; 28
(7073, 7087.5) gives 0.5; 26.4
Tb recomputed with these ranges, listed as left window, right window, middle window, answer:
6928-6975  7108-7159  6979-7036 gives 0.004 mag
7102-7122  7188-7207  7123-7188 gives 0.003 mag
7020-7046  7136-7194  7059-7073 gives 0.008 mag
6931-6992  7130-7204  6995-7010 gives -0.005 mag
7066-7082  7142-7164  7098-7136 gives -0.028 mag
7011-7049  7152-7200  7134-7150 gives 0.018 mag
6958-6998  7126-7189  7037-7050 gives 0.014 mag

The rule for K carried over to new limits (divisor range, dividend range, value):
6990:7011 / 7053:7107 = 0.97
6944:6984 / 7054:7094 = 0.96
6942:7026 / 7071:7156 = 0.96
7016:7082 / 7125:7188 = 0.98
